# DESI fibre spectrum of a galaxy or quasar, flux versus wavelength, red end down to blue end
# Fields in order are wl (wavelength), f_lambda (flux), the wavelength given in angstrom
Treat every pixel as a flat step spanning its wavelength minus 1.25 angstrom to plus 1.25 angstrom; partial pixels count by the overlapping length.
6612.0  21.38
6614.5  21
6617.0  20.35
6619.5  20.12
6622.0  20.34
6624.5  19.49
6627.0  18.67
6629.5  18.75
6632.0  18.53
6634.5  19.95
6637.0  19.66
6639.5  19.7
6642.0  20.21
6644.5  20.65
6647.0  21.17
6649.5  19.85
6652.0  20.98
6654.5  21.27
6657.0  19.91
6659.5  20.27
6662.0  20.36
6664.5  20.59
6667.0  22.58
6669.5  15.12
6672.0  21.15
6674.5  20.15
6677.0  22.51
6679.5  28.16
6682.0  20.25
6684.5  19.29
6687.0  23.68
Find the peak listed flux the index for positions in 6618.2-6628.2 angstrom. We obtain 20.34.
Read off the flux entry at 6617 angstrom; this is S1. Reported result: 20.35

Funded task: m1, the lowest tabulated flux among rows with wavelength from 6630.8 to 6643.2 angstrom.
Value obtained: 18.53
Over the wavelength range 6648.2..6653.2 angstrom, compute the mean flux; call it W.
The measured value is 20.4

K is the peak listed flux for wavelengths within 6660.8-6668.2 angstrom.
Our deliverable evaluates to 22.58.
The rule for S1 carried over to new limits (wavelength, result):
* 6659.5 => 20.27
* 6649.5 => 19.85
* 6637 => 19.66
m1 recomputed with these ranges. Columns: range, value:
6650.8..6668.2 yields 19.91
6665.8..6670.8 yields 15.12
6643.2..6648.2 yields 20.65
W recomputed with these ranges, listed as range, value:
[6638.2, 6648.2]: 20.4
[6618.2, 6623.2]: 20.2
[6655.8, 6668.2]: 20.7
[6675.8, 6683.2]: 23.7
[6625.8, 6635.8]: 19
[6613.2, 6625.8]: 20.3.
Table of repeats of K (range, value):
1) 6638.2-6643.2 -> 20.21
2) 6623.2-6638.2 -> 19.95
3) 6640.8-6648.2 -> 21.17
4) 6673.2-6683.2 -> 28.16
